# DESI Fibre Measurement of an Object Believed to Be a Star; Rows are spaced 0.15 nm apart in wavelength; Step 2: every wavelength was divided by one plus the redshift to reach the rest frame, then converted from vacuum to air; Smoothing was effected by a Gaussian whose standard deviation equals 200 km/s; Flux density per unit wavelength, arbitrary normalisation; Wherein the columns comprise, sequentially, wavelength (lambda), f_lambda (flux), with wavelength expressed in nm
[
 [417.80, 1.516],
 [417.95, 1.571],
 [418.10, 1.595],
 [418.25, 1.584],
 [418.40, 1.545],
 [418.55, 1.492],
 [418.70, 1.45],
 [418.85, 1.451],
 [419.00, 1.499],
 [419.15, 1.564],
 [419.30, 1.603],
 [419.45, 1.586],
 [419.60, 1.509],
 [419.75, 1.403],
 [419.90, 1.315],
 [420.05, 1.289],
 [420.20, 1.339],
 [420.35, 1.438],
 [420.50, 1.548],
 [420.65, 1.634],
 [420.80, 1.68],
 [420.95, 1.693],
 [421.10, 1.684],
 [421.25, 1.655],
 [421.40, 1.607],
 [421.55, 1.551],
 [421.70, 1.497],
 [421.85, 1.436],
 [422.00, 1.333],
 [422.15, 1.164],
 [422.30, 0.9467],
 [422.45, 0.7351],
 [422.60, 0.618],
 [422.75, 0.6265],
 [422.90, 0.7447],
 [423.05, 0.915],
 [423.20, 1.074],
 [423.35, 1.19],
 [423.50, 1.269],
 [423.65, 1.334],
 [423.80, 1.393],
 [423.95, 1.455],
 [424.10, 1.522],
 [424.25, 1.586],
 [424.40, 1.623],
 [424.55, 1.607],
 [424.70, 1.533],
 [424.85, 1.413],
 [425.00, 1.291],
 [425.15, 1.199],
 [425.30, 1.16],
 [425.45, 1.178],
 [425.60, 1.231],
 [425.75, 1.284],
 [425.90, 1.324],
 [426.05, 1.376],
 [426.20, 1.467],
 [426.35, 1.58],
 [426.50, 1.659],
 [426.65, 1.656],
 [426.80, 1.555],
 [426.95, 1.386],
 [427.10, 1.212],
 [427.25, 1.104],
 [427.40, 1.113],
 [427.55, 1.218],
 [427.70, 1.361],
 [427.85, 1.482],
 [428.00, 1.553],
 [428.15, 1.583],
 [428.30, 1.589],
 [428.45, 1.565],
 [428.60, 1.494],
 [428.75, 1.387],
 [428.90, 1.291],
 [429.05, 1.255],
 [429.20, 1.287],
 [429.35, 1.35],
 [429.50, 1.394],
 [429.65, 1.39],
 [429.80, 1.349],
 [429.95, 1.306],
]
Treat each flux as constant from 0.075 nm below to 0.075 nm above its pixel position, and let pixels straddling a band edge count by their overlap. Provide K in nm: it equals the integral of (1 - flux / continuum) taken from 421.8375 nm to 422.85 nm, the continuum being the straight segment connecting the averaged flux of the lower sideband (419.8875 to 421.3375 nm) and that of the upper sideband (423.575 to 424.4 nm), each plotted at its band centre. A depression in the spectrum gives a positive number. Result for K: 0.38 nm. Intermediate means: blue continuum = 1.54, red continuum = 1.47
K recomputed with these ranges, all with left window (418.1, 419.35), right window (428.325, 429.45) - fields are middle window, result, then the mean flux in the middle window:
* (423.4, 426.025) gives 0.13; 1.37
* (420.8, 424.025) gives 0.51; 1.24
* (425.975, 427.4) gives -0.01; 1.43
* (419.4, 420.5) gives 0.07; 1.42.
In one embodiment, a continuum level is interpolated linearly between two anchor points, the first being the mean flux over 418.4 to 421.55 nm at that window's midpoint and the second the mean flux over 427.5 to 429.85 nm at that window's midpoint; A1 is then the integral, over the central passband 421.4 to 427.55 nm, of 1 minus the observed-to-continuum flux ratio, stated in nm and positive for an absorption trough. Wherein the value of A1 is 0.74 nm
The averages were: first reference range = 1.52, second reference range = 1.41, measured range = 1.29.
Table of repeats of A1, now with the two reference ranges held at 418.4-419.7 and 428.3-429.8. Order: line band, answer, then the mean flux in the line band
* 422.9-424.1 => 0.20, 1.22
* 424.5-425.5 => 0.07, 1.34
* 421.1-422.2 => 0.00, 1.49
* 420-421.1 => -0.03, 1.53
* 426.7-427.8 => 0.09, 1.29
